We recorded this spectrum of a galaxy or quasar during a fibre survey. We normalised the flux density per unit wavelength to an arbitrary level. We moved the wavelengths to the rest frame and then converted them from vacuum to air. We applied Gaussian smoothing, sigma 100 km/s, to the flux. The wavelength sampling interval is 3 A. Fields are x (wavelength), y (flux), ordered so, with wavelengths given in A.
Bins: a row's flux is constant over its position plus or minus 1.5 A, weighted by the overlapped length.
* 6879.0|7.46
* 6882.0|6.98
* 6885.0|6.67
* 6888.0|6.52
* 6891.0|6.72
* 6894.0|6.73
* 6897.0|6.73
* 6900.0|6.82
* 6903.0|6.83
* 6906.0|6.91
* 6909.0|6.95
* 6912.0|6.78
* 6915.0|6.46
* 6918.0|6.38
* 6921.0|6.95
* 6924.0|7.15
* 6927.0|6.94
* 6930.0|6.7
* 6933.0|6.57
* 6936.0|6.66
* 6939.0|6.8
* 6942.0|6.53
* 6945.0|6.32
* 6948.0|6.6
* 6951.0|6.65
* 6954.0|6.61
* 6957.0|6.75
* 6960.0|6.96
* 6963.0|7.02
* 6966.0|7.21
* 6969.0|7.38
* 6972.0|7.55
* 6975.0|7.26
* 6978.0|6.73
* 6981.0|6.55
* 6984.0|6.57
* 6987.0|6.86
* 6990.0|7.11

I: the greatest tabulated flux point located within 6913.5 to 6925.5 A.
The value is 7.15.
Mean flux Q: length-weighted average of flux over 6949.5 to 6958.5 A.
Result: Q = 6.67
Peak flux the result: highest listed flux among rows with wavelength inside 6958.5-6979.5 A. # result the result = 7.55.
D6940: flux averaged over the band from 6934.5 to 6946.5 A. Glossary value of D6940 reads 6.58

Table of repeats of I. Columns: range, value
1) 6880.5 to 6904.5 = 6.98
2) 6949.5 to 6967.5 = 7.21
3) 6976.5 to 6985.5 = 6.73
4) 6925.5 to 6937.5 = 6.94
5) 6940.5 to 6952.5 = 6.65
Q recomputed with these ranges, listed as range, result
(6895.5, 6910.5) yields 6.85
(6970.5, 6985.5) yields 6.93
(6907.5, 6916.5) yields 6.73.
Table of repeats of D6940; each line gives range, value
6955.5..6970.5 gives 7.06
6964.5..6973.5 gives 7.38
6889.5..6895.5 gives 6.73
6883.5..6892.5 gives 6.64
